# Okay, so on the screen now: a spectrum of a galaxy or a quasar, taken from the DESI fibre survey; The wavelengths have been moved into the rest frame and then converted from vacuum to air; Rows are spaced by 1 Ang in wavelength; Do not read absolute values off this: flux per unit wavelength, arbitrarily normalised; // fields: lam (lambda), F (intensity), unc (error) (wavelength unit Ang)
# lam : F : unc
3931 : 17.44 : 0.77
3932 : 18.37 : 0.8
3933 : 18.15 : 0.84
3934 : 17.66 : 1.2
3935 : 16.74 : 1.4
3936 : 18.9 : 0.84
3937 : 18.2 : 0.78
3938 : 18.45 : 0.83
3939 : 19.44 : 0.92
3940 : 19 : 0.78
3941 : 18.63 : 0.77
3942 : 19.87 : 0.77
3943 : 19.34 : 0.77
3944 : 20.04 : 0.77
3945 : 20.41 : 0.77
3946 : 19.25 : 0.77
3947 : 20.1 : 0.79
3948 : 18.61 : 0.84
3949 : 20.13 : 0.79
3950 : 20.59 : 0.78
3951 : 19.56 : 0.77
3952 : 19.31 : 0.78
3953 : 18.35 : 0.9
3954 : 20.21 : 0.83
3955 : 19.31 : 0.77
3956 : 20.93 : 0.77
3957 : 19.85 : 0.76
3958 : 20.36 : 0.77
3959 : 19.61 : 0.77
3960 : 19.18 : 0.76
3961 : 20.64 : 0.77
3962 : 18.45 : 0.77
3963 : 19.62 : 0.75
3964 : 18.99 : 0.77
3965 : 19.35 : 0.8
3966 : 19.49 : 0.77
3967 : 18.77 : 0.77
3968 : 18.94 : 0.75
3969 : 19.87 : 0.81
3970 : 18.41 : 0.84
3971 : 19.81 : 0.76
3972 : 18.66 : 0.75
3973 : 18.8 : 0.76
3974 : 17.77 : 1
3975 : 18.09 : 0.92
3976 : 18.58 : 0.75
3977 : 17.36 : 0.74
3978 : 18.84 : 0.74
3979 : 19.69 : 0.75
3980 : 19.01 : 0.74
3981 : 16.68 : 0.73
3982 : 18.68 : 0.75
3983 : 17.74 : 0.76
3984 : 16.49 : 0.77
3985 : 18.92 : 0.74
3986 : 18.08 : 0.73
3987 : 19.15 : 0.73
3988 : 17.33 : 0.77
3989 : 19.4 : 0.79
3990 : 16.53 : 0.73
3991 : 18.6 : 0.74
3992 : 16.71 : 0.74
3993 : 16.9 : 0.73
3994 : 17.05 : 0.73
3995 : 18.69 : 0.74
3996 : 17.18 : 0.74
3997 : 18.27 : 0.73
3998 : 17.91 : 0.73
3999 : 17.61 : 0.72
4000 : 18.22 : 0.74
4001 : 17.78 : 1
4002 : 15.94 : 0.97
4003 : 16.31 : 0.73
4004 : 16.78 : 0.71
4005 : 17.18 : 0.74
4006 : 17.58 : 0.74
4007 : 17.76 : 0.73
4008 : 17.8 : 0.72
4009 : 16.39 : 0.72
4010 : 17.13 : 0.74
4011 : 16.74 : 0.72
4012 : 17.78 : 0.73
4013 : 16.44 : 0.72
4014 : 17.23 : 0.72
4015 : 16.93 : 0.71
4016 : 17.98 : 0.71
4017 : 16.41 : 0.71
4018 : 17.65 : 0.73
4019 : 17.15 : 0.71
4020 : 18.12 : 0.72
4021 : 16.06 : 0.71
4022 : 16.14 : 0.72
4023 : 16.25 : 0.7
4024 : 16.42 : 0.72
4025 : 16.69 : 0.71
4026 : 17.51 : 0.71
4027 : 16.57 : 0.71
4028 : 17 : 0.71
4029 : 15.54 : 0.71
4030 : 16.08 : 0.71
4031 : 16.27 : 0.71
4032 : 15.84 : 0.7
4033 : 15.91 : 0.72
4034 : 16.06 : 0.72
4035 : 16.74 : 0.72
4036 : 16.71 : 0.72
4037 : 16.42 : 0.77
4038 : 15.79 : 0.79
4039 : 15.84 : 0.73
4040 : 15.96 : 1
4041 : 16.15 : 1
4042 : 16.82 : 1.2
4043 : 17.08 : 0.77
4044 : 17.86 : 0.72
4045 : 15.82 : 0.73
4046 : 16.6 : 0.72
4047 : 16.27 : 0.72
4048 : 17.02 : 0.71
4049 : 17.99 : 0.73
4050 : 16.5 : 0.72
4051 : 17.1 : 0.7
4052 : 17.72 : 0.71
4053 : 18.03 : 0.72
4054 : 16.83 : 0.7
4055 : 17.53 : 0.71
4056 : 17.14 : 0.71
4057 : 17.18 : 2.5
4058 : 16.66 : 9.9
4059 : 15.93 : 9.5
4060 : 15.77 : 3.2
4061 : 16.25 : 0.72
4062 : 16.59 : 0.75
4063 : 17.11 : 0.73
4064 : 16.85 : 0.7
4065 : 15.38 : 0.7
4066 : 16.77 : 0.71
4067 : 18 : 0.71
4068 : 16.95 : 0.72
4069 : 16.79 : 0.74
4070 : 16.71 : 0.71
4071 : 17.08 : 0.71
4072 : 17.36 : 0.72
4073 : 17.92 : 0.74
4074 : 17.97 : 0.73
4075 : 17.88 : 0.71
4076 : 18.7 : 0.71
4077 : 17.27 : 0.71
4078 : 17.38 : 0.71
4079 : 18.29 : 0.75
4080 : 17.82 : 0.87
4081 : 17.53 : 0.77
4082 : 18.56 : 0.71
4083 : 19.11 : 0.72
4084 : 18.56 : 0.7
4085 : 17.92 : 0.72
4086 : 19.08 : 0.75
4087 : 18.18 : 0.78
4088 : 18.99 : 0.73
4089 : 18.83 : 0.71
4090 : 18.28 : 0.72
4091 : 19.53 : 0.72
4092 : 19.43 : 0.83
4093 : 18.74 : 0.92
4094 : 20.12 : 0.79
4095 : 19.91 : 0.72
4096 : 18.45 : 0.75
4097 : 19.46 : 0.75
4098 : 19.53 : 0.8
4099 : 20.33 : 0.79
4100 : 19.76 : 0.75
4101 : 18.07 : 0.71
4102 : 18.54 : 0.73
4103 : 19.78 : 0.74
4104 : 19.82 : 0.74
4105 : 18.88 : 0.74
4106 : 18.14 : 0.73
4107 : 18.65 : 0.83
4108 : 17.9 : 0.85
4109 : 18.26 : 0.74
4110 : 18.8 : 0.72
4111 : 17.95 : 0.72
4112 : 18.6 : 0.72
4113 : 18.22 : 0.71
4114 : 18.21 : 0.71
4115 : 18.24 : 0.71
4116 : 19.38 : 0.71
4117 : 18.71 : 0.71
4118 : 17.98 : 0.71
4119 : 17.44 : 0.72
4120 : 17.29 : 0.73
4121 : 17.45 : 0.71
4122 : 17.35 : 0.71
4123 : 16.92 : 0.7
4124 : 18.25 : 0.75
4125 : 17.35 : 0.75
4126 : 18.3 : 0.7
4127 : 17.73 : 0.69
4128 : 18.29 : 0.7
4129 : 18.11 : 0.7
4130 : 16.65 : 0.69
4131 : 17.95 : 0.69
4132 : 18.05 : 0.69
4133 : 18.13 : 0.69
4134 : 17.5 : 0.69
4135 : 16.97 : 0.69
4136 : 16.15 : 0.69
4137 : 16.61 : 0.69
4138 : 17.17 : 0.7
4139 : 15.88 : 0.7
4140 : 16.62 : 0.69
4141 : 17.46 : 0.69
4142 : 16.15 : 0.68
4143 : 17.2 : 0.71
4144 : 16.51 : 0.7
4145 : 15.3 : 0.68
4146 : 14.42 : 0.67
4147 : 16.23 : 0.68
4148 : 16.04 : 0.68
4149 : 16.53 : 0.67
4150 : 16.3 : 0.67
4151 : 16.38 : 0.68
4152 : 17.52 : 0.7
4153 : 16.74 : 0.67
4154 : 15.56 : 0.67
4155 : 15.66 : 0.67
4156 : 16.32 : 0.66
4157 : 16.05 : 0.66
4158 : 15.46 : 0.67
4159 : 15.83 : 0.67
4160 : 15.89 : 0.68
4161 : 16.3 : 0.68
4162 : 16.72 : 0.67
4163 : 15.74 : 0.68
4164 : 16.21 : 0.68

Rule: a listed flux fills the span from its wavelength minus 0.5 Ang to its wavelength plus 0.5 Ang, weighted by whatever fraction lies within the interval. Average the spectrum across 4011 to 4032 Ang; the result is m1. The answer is 16.8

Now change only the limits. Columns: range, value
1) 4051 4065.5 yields 16.8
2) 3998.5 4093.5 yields 17.2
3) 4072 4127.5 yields 18.5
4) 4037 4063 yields 16.7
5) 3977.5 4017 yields 17.6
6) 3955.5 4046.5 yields 17.6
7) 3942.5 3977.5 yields 19.3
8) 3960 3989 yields 18.7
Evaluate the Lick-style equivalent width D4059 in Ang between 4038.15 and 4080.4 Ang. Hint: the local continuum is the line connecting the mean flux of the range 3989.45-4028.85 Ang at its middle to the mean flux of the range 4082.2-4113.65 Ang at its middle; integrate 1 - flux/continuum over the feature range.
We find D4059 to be 2.6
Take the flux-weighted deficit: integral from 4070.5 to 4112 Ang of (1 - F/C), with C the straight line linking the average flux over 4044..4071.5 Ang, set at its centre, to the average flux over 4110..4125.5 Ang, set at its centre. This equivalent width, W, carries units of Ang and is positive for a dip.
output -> -2.7 Ang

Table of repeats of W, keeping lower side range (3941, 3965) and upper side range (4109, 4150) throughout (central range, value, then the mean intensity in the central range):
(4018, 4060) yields 4.22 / 16.7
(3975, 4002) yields 1.76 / 17.9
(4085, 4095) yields -0.64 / 19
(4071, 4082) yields 0.14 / 17.8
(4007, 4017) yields 0.92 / 17.2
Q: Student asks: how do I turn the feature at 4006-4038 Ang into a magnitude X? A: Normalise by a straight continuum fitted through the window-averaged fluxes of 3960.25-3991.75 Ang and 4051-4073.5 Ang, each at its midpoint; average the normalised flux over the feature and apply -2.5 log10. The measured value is 0.06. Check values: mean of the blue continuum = 18.6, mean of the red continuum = 16.9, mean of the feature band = 16.8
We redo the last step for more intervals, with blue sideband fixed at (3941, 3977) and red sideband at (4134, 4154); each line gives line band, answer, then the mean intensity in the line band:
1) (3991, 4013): 0.08 mag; 17.3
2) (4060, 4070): 0.06 mag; 16.7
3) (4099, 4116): -0.10 mag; 18.7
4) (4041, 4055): 0.06 mag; 17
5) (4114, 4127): -0.07 mag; 17.9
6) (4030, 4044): 0.11 mag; 16.3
